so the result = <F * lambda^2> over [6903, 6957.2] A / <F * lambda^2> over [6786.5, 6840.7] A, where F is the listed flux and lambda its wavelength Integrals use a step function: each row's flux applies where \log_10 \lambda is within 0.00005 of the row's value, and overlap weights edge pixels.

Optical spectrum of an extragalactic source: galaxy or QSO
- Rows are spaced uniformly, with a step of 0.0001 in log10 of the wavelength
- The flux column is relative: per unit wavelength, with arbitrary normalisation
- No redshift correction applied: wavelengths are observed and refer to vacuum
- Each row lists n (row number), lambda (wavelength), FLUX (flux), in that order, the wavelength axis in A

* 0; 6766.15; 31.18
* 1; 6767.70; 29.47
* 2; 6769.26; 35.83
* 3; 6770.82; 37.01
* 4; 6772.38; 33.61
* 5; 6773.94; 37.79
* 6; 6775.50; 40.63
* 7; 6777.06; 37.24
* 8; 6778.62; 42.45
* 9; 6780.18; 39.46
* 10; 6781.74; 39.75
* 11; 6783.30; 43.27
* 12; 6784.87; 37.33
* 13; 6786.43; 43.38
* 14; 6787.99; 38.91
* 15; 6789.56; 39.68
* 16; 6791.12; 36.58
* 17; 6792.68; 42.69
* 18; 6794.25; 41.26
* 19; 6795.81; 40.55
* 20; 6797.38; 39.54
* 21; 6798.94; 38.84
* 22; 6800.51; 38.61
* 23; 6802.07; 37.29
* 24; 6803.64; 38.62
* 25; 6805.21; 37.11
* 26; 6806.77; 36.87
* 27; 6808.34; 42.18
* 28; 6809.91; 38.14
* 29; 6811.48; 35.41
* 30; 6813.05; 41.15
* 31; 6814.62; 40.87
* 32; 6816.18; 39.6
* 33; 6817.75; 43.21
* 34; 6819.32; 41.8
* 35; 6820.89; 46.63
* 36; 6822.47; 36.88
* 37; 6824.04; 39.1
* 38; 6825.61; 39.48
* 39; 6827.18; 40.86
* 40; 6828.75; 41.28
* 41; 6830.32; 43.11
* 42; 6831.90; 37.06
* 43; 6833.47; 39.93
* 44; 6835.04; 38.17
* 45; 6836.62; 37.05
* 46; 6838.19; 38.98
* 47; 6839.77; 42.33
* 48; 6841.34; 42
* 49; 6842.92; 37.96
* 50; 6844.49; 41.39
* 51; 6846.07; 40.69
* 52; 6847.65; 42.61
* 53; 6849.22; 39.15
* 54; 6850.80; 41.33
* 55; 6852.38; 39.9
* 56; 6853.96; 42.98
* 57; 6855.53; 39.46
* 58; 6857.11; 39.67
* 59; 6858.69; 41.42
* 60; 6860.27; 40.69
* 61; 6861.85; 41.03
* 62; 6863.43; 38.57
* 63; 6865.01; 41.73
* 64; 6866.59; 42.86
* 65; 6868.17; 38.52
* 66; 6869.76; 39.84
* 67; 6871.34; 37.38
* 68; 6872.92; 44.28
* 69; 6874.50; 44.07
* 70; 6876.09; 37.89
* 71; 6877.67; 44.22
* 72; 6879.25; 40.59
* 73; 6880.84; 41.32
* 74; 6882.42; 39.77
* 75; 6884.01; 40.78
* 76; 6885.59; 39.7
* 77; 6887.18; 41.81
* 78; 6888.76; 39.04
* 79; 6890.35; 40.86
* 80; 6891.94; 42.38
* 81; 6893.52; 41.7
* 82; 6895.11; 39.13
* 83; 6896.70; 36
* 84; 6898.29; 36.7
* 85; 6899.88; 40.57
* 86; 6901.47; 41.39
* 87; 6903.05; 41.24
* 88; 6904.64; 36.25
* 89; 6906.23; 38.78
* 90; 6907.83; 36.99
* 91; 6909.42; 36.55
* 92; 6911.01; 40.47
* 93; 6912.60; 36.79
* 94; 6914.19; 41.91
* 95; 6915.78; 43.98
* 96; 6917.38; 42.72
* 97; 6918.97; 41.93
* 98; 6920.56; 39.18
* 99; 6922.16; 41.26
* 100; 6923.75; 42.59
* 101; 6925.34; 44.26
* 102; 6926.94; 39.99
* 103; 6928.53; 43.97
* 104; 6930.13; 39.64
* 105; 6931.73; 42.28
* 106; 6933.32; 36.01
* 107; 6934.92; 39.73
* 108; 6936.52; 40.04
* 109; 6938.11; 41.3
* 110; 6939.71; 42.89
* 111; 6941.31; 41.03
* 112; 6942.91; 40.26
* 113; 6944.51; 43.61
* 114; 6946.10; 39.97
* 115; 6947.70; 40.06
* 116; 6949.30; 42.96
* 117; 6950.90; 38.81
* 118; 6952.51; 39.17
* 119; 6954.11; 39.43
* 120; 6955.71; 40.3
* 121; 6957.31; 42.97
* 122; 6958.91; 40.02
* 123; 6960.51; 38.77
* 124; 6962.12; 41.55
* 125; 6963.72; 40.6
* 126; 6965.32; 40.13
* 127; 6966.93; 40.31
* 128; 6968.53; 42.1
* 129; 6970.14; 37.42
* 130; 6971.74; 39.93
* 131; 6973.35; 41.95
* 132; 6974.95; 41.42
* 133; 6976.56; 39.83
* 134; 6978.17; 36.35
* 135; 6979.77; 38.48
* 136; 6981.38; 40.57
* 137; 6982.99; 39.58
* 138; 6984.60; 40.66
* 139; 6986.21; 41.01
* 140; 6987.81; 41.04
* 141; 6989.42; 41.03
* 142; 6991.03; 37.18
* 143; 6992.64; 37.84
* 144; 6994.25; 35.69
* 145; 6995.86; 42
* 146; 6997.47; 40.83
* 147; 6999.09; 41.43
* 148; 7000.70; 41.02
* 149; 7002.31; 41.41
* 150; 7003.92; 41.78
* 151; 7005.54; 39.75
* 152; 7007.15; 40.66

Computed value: 1.1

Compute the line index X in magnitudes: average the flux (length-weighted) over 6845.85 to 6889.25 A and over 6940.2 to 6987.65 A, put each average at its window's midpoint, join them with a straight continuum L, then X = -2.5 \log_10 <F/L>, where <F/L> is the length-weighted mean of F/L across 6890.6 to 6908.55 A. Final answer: 0.04 mag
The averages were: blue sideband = 40.8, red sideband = 40.3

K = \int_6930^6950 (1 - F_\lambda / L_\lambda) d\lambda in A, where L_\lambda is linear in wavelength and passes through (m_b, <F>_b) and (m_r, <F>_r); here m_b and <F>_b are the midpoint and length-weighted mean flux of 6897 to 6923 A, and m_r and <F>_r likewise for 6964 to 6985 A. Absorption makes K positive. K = -0.49 A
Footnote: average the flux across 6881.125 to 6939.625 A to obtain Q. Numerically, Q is 40.3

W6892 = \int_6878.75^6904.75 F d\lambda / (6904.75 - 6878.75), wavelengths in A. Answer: 40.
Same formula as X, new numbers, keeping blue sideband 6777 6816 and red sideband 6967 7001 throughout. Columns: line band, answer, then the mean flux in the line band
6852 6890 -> -0.03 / 40.7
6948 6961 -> -0.01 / 40.3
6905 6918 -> 0.00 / 39.6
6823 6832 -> -0.02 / 40.3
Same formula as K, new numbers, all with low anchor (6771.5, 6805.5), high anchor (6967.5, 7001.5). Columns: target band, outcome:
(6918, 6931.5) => -0.7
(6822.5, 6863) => -0.8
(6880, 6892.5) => -0.3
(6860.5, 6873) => -0.2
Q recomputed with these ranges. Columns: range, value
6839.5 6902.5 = 40.6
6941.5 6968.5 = 40.6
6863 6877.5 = 40.8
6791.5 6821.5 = 39.9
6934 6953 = 40.8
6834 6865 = 40.3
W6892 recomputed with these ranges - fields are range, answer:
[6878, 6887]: 40.7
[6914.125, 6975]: 40.9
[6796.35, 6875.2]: 40.2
